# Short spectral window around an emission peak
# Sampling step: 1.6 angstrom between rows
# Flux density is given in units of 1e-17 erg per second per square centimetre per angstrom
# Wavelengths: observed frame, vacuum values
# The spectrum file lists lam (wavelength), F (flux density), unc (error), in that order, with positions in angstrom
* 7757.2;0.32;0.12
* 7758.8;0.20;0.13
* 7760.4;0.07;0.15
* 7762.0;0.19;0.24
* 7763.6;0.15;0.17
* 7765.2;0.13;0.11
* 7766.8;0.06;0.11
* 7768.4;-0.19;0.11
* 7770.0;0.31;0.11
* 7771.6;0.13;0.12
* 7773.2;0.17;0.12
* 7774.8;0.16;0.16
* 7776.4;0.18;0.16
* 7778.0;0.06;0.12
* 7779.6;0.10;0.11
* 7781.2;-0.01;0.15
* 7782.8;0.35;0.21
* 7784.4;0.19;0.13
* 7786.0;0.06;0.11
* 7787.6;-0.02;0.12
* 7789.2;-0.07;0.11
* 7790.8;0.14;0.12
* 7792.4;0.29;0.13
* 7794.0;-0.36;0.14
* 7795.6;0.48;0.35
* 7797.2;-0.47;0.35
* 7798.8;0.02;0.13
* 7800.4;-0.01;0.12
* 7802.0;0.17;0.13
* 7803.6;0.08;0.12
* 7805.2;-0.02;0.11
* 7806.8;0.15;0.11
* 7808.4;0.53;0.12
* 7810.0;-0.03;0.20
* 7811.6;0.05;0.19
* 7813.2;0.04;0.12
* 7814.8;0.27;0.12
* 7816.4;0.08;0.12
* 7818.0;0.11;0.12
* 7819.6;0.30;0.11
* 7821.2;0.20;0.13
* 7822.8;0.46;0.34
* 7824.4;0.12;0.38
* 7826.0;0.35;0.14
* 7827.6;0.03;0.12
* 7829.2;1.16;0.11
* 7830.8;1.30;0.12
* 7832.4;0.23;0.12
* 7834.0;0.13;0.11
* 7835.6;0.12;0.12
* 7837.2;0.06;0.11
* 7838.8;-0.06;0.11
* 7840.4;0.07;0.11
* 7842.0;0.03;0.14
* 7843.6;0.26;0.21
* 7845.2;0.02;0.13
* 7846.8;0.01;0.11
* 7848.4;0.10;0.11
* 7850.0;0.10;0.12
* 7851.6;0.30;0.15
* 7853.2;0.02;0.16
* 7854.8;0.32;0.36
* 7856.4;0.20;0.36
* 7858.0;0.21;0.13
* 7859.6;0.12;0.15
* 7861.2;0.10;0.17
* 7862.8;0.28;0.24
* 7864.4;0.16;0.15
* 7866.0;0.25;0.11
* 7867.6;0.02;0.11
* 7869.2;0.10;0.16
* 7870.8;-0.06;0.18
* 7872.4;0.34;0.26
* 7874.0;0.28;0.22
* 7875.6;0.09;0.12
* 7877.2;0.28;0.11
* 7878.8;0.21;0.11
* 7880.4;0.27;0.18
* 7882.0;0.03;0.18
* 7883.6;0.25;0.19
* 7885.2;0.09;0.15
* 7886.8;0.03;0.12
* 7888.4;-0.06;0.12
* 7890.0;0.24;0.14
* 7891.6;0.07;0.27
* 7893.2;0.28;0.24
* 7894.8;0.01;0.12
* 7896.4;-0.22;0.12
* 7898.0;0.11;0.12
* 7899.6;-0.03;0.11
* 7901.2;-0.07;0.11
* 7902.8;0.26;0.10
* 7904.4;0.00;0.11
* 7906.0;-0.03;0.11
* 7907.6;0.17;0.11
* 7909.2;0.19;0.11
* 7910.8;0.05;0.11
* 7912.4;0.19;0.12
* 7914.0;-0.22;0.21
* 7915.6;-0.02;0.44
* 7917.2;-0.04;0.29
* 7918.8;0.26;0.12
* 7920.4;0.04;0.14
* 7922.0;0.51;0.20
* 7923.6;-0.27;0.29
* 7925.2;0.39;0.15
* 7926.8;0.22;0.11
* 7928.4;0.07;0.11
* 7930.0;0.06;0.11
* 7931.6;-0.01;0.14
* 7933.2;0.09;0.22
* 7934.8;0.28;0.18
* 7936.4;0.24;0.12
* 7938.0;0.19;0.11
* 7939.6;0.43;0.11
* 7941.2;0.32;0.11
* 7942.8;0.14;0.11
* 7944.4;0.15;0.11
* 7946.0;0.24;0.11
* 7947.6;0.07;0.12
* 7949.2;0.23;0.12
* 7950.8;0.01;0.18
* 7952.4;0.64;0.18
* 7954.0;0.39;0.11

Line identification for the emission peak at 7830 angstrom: H-alpha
